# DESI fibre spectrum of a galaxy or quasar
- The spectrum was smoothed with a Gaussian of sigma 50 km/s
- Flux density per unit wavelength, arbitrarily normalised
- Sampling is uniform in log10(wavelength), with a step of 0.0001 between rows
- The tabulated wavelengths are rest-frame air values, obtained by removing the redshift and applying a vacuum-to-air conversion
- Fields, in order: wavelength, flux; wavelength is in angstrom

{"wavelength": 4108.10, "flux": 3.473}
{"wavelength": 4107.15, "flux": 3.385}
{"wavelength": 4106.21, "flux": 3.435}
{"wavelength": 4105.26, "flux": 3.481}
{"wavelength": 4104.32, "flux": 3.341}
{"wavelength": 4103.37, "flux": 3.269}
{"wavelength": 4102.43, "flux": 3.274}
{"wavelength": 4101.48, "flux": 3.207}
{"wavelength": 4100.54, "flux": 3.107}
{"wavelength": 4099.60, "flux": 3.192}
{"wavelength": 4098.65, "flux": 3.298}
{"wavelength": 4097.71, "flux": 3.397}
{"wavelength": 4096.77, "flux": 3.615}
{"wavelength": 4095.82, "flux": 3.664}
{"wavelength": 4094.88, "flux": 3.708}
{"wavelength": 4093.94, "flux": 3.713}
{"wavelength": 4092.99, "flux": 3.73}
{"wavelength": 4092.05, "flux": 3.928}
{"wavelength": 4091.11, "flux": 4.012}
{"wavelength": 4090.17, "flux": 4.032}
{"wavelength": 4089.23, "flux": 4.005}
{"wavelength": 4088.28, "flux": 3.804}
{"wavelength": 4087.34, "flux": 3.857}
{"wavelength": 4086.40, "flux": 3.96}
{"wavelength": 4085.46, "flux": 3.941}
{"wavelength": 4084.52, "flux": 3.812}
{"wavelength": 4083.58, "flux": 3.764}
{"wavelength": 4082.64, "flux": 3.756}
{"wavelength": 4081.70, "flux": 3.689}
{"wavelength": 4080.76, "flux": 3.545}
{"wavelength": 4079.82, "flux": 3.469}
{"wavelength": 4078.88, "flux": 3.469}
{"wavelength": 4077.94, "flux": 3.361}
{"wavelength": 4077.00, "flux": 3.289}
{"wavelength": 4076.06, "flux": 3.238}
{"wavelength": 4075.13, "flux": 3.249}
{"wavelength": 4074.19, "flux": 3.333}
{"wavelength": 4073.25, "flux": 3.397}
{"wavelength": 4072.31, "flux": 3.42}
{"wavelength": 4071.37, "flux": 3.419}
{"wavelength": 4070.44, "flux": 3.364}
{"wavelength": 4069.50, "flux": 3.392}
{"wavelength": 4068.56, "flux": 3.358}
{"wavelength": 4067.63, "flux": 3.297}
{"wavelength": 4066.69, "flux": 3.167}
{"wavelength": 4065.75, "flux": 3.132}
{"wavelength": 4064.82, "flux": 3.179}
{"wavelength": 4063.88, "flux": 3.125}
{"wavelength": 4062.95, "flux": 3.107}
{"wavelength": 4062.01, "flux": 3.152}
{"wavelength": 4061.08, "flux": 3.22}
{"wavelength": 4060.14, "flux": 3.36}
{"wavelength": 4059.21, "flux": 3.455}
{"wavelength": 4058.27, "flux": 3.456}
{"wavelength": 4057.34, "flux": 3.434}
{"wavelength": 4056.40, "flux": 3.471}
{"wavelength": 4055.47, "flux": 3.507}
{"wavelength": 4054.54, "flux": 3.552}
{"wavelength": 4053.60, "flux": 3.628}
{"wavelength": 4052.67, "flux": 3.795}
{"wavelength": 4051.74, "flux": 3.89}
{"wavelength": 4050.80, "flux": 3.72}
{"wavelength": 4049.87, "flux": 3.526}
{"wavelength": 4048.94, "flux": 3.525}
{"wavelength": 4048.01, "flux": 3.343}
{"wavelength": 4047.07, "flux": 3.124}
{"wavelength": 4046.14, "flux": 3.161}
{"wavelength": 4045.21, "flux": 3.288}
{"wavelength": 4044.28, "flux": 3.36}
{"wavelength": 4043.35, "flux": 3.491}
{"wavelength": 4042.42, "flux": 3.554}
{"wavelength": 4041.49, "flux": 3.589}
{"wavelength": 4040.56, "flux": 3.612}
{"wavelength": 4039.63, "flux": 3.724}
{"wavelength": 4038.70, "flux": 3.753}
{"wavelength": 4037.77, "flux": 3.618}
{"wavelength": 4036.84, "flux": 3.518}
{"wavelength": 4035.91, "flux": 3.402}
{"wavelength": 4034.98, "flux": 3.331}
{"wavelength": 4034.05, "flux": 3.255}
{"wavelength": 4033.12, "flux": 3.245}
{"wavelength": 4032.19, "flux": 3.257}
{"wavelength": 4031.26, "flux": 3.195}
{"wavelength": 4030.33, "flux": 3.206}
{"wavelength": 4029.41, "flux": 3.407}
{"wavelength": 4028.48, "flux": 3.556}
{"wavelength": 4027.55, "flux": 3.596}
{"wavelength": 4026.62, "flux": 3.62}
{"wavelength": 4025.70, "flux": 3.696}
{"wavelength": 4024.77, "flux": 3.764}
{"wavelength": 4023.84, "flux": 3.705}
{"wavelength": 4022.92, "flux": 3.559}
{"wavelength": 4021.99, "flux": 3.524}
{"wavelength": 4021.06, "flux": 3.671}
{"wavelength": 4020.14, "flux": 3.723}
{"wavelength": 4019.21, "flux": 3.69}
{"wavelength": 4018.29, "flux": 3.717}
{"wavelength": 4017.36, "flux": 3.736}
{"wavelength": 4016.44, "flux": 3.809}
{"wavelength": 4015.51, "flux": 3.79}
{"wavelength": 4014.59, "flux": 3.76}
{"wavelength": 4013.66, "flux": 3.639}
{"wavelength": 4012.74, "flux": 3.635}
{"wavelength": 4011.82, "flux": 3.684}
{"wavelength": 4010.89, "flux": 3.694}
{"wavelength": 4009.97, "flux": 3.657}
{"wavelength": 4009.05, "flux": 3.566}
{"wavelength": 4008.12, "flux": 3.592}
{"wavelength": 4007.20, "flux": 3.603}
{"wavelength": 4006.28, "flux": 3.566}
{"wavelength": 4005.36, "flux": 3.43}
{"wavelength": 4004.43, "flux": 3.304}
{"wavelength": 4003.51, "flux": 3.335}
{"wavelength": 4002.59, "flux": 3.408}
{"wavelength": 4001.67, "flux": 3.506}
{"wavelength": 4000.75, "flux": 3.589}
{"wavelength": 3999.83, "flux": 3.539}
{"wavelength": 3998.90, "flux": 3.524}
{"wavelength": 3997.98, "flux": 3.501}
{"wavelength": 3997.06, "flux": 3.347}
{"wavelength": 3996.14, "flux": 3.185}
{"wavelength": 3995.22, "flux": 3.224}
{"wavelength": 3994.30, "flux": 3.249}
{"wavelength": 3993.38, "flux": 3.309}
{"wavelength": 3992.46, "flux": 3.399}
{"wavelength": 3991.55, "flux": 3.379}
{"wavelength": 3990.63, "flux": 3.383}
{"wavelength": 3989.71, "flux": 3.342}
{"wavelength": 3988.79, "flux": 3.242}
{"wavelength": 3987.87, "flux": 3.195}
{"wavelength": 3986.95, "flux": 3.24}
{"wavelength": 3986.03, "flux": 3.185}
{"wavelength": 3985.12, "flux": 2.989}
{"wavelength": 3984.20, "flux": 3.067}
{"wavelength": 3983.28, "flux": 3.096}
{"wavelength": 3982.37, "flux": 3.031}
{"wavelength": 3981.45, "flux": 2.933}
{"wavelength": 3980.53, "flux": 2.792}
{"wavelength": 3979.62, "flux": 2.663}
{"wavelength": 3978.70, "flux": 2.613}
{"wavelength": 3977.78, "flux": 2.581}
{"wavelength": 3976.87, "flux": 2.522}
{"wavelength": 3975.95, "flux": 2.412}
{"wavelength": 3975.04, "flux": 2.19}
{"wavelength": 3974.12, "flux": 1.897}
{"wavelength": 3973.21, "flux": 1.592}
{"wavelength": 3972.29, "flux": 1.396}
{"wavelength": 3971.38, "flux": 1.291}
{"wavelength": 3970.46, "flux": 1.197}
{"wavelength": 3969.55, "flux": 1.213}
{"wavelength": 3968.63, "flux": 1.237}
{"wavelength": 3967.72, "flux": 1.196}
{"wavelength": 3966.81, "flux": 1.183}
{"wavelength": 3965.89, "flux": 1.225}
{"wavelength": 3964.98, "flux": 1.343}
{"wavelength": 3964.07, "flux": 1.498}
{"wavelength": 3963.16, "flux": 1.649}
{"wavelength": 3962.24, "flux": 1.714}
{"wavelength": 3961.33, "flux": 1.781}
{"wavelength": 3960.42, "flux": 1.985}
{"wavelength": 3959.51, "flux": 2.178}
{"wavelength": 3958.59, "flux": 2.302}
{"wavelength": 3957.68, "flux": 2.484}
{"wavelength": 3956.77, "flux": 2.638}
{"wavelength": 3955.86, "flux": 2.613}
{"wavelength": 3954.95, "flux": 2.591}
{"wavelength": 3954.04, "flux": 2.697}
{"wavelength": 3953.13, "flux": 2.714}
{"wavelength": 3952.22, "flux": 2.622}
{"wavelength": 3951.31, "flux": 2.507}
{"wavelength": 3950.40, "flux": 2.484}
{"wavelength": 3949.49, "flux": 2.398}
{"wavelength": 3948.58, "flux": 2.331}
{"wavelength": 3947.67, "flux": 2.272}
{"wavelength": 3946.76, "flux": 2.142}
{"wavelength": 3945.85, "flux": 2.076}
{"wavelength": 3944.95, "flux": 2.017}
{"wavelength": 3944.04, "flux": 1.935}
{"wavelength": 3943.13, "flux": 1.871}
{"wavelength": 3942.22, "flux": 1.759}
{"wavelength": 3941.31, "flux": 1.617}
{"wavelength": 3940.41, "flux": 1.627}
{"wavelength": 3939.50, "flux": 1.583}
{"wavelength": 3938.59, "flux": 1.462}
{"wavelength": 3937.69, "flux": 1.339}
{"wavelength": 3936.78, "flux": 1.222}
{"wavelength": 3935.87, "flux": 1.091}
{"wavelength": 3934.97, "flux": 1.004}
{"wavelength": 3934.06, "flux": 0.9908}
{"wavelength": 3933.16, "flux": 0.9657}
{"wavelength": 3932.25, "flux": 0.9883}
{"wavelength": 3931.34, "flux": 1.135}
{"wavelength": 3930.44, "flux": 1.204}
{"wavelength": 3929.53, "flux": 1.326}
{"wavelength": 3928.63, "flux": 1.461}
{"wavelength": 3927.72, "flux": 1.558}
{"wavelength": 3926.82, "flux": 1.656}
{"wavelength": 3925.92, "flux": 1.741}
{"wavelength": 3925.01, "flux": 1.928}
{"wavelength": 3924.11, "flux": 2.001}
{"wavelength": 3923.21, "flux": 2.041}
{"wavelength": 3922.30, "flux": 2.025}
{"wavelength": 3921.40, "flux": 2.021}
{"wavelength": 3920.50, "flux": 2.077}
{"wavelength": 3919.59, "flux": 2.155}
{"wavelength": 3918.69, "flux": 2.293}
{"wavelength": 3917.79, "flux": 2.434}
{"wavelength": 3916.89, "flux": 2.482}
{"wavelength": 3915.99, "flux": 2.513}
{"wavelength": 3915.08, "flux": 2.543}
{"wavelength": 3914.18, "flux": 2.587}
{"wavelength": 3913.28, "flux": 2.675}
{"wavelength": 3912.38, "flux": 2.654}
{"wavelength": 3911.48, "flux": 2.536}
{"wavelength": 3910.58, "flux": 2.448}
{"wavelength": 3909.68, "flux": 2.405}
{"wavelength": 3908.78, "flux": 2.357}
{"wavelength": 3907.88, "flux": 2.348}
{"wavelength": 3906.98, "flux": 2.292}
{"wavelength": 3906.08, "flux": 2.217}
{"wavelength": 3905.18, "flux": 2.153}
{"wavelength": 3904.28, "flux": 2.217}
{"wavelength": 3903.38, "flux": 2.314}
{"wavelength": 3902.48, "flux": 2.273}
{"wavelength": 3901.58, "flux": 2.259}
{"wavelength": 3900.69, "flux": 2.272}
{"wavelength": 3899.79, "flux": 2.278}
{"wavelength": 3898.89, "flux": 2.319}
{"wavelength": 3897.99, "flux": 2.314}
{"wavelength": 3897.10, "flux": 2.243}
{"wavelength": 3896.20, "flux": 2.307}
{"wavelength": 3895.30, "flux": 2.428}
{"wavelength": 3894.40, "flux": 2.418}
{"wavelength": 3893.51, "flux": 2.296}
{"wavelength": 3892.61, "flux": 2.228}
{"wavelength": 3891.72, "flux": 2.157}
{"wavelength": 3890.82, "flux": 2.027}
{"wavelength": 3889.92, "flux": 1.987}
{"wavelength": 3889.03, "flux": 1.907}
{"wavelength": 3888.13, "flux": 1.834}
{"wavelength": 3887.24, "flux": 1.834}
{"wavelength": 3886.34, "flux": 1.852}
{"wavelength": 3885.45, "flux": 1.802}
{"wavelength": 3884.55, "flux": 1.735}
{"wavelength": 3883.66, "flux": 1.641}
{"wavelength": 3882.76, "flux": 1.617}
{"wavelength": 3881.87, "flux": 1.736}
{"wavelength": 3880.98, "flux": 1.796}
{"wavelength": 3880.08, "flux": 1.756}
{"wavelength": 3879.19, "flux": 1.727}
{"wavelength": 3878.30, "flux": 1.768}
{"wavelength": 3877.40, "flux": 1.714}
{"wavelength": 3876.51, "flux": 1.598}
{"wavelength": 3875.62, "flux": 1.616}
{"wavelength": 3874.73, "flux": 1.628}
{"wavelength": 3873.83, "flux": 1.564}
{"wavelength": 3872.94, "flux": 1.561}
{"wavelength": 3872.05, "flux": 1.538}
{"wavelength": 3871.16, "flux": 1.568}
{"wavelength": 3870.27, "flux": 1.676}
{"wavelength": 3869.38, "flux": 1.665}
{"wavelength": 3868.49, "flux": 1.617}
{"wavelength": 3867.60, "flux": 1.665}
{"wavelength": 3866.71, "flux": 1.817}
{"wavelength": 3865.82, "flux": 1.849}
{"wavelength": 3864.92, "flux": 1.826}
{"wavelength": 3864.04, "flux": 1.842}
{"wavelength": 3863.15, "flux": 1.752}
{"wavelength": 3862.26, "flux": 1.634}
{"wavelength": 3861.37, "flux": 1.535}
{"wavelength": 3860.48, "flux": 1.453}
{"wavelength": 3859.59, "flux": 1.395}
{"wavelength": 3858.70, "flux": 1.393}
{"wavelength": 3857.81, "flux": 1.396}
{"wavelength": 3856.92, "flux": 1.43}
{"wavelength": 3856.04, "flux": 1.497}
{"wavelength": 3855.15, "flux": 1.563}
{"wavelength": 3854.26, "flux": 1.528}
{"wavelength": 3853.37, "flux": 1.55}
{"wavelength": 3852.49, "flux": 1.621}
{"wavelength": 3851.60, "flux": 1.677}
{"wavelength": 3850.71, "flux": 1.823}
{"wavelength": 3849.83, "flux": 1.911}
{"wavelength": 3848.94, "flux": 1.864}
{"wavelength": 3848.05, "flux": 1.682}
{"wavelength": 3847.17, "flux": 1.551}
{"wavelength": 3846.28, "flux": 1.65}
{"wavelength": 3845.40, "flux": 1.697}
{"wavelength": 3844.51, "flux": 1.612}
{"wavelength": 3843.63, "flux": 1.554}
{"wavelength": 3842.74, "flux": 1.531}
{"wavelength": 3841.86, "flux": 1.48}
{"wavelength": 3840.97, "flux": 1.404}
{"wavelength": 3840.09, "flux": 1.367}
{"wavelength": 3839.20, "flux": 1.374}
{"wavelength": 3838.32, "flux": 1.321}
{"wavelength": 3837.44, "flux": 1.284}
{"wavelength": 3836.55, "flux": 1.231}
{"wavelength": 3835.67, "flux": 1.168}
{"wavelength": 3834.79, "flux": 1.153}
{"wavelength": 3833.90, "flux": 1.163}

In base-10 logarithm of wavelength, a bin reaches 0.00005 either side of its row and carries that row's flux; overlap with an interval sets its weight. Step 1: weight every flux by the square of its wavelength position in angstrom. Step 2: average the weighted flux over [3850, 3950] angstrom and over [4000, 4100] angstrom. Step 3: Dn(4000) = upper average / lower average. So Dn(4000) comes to 2.04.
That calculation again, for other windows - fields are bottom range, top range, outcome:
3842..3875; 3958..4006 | 1.70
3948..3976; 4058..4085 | 1.83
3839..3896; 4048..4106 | 2.27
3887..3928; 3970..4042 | 1.54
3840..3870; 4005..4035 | 2.41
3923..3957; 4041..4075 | 1.97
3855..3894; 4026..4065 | 2.18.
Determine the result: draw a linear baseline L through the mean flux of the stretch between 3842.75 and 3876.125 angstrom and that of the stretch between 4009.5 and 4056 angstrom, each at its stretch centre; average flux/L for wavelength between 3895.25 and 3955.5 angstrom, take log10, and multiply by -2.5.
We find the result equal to 0.14 mag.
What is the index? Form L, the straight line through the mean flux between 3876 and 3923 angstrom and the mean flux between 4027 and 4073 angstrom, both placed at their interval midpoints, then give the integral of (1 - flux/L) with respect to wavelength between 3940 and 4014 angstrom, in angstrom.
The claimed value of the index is 5.3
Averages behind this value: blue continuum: 2.15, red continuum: 3.41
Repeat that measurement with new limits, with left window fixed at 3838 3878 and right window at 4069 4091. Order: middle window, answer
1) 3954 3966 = 2.20 angstrom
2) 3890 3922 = -4.62 angstrom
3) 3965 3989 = 3.93 angstrom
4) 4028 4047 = -1.22 angstrom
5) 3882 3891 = 0.21 angstrom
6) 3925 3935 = 4.12 angstrom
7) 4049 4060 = -0.69 angstrom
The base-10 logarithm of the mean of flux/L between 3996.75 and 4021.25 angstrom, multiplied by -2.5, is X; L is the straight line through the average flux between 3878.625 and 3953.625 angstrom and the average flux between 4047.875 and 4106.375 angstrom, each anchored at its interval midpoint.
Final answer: -0.25 mag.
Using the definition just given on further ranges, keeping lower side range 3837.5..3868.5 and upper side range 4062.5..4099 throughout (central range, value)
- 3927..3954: 0.34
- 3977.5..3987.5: -0.09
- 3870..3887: 0.08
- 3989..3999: -0.19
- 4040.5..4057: -0.08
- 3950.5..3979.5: 0.27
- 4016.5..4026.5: -0.21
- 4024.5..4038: -0.11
